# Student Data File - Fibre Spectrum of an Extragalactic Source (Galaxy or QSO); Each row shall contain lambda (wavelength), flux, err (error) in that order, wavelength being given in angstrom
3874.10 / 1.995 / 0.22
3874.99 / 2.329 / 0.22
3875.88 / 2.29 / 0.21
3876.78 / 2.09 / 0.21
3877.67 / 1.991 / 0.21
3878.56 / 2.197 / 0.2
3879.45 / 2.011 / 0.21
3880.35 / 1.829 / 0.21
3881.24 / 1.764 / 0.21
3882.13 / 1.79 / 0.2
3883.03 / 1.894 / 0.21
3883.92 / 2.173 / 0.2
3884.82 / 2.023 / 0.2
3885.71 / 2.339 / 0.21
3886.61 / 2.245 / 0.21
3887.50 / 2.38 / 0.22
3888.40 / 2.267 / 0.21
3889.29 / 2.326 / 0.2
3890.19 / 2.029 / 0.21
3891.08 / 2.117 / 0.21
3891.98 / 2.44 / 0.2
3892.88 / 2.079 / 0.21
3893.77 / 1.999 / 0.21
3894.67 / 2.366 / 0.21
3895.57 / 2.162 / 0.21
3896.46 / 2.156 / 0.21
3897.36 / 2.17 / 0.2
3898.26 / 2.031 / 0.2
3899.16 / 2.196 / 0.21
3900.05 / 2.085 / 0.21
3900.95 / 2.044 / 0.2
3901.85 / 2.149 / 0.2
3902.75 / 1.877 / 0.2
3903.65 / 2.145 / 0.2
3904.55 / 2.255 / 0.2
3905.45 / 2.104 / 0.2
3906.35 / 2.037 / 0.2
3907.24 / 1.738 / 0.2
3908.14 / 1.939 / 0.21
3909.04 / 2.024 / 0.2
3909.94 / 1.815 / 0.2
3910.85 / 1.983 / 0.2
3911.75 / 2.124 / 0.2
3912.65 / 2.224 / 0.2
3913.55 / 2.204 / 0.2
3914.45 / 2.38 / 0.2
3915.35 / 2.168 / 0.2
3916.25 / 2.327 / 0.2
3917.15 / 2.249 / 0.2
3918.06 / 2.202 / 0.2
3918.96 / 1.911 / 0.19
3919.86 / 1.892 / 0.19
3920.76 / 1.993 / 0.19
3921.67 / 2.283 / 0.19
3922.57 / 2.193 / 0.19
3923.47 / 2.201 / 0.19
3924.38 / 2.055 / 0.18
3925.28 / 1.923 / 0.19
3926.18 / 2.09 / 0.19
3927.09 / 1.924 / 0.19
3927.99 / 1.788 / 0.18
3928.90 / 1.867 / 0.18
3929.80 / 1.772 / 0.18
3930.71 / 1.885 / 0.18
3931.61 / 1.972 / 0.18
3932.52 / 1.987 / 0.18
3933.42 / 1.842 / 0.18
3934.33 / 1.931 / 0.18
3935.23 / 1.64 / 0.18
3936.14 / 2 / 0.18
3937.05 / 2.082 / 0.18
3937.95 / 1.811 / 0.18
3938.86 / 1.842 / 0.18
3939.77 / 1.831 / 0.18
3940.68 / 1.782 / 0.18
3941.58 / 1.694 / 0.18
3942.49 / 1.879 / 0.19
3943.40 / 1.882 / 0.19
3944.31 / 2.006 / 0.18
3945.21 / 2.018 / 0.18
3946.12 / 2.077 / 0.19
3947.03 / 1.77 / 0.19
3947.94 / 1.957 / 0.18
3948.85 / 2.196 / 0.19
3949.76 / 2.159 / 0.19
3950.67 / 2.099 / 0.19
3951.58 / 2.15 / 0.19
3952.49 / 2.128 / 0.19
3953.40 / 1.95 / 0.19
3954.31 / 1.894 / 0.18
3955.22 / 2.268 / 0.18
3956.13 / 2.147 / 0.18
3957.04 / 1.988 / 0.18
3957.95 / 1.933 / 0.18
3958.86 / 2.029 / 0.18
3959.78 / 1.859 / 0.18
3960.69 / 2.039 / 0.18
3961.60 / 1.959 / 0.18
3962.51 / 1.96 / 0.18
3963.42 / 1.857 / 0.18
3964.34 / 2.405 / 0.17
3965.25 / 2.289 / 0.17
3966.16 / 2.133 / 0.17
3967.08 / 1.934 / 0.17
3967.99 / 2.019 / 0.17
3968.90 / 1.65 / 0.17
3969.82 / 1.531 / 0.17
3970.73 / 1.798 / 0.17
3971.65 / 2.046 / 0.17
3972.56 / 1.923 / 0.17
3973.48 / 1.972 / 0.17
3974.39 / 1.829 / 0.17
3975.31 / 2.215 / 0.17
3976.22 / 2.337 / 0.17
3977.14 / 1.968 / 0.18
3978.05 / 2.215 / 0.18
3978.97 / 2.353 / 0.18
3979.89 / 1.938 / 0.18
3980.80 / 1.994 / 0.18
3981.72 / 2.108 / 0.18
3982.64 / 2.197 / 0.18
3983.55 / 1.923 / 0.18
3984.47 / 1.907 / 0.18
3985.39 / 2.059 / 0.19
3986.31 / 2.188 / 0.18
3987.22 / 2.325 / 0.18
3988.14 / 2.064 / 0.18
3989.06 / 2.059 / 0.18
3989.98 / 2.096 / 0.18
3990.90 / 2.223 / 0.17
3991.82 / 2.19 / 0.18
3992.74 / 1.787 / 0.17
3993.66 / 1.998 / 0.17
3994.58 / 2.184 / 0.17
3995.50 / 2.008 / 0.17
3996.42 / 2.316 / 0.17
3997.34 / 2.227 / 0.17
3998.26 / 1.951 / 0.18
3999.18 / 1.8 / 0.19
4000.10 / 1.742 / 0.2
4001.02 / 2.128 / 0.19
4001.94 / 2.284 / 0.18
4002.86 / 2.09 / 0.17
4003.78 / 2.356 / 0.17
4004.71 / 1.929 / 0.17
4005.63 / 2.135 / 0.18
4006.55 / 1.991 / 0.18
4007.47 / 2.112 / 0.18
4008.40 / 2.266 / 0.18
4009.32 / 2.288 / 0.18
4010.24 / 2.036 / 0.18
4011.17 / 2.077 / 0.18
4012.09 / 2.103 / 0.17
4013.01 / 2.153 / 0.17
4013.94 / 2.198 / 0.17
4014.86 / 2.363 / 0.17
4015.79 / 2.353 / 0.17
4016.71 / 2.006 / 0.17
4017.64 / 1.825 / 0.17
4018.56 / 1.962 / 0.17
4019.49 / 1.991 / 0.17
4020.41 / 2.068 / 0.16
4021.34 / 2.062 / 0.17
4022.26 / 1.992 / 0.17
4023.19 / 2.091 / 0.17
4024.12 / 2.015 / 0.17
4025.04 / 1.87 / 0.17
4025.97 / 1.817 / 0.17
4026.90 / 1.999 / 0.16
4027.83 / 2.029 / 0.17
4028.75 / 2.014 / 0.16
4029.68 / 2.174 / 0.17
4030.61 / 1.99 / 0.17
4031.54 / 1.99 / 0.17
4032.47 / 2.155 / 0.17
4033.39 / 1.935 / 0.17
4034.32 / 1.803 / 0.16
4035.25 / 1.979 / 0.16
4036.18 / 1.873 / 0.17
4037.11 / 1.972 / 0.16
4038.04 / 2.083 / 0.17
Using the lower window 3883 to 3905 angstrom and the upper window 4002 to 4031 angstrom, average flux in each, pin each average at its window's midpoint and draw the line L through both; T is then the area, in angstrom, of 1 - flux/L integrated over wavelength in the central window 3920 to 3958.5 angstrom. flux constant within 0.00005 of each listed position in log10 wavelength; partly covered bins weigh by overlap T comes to 2.9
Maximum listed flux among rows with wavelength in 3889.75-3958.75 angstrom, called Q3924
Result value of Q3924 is 2.44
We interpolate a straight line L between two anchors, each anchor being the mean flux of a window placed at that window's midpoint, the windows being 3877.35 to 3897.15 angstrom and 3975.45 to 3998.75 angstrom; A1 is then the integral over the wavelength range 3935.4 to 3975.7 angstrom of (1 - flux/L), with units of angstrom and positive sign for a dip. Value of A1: 2.59 angstrom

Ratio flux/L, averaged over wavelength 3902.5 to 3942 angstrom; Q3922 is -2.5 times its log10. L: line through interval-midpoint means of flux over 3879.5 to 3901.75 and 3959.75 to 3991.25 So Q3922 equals 0.05 mag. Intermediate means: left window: 2.12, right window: 2.04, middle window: 2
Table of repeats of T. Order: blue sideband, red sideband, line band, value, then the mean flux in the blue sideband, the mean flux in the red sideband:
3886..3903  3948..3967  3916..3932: 0.7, 2.17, 2.07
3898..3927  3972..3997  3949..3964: 0.4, 2.09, 2.09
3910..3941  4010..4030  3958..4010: -0.5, 2.01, 2.05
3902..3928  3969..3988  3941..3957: 0.3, 2.08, 2.03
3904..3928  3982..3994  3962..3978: 0.6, 2.08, 2.08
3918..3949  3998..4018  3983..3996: -0.1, 1.94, 2.1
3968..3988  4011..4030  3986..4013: -0.8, 2.02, 2.05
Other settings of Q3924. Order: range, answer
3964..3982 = 2.405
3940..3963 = 2.268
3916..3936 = 2.327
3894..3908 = 2.366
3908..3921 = 2.38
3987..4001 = 2.325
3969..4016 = 2.363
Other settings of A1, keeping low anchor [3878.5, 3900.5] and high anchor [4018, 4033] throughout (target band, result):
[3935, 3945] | 1.0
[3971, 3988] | -0.2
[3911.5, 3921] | -0.3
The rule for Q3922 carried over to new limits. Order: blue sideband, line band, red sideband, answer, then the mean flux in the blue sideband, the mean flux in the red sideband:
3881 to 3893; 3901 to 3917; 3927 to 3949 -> -0.03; 2.14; 1.89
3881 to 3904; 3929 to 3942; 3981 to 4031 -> 0.13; 2.13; 2.08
